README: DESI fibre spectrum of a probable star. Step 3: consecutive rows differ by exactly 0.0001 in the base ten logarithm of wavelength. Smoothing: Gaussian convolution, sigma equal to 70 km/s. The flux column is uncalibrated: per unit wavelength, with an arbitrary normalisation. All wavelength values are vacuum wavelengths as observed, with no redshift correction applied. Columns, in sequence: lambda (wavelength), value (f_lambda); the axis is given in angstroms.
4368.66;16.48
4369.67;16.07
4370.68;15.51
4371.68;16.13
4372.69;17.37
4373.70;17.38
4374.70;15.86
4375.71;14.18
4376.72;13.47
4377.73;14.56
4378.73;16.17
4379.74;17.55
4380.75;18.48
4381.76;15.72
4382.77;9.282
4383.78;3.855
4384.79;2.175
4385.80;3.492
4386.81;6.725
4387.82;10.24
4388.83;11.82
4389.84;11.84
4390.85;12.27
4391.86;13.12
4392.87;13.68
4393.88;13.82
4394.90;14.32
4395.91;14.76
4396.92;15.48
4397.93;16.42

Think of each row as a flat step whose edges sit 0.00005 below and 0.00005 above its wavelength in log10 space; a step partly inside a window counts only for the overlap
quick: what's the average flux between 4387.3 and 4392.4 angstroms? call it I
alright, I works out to 11.9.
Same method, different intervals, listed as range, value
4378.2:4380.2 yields 16.9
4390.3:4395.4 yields 13.4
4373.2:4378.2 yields 15.1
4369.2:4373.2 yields 16.3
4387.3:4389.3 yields 11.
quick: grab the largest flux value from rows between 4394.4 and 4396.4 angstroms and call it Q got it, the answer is 14.76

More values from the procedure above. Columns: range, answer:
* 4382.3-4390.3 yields 11.84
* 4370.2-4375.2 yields 17.38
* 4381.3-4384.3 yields 15.72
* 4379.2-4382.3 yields 18.48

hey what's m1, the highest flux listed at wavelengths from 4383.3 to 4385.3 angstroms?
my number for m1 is 3.855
